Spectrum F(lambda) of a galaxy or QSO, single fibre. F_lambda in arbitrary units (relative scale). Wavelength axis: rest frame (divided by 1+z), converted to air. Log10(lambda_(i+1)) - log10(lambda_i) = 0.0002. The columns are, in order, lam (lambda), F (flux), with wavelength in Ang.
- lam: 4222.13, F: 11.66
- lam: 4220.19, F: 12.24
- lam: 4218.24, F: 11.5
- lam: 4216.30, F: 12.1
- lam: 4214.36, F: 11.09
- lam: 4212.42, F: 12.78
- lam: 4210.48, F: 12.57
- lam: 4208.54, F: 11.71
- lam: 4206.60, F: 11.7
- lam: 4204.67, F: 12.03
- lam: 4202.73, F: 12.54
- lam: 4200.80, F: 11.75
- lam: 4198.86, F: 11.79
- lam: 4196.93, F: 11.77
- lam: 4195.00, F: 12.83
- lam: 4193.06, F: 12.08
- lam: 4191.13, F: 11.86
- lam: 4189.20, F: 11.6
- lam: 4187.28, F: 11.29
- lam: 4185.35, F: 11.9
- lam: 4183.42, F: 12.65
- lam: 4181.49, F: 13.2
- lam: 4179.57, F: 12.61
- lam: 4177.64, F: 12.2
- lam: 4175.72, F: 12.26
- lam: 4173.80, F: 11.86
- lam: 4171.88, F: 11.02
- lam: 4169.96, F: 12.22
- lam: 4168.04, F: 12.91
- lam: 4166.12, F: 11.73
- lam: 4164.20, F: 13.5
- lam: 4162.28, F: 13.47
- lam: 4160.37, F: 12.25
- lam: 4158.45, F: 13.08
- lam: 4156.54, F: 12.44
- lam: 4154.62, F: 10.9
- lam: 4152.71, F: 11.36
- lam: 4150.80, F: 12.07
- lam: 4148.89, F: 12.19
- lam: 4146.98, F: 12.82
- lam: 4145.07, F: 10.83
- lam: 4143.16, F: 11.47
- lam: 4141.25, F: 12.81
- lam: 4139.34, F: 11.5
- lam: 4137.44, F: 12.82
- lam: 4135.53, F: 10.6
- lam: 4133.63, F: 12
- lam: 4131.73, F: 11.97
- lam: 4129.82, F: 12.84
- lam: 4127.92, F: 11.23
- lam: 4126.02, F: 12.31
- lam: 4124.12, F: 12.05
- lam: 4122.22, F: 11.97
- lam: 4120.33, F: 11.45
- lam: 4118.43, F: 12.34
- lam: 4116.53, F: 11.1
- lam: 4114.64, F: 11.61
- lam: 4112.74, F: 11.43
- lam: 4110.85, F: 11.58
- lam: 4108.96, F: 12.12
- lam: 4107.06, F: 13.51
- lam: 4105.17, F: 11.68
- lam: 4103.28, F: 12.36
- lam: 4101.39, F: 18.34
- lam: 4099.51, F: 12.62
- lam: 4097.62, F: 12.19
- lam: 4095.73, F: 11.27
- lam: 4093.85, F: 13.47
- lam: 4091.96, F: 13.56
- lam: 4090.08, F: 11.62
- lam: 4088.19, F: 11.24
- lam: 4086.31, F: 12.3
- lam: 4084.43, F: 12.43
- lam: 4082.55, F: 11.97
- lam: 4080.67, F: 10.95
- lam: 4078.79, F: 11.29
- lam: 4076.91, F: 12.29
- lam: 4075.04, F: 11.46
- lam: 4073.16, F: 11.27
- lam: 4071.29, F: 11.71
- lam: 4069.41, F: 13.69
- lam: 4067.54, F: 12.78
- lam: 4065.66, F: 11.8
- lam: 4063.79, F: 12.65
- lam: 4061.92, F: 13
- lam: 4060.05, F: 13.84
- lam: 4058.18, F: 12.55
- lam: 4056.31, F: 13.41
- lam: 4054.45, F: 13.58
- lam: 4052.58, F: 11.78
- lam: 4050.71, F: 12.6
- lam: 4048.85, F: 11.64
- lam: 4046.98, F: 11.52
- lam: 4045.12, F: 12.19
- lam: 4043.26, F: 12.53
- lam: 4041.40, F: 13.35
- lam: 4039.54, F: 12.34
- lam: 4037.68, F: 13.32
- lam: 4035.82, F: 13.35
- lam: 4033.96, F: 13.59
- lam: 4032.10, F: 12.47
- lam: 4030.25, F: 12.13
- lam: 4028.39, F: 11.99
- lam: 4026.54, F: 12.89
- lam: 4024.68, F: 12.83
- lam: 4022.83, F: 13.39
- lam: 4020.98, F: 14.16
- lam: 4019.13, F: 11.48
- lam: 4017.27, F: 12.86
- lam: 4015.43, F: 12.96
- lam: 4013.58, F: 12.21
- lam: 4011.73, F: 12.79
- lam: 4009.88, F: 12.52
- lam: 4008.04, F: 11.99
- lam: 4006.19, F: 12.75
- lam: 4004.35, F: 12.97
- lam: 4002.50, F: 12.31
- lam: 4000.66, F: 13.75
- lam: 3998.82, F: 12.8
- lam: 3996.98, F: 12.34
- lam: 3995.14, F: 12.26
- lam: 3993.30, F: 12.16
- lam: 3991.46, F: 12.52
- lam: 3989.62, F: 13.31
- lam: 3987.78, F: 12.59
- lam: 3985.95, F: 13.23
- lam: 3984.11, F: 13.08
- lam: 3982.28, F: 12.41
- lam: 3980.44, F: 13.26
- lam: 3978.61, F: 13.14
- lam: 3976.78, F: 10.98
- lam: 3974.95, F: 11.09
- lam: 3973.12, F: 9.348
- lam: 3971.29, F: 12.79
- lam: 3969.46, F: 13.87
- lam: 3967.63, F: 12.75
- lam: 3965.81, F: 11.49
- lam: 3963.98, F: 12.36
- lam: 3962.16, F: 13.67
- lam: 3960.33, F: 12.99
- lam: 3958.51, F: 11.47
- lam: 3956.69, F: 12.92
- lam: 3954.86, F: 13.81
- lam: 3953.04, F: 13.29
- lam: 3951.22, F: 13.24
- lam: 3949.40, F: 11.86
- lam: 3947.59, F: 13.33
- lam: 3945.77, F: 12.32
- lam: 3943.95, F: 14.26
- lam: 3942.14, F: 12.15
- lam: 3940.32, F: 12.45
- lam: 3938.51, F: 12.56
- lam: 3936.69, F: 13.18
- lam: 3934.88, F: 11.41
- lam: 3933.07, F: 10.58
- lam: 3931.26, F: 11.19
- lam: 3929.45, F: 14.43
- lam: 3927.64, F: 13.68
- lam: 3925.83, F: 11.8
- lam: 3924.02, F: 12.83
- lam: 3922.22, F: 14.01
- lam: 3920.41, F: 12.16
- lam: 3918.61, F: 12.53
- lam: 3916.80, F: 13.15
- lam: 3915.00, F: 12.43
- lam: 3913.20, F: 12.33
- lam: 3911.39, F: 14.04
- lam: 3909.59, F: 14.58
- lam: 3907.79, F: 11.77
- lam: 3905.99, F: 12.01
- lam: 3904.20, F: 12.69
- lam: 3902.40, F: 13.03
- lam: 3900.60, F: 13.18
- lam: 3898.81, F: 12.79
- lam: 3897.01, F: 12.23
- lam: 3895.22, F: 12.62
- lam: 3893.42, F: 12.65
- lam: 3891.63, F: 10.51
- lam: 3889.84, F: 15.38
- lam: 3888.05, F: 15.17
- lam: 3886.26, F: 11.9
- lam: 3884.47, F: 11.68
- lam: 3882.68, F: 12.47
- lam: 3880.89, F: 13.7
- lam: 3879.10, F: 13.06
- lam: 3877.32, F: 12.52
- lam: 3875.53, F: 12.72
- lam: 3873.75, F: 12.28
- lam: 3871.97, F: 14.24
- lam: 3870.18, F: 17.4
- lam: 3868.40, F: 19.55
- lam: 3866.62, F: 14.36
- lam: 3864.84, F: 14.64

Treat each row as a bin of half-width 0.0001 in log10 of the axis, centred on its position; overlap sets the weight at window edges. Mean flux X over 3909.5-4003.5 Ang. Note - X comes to 12.6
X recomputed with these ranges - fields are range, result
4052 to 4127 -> 12.4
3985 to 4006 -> 12.7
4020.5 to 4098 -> 12.5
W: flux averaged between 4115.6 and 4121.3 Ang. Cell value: 11.6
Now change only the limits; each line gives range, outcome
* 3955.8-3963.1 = 12.8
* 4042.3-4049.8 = 12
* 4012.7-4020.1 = 12.4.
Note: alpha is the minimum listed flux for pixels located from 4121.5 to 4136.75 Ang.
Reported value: 10.6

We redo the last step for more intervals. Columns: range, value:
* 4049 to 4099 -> 10.95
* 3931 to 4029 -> 9.348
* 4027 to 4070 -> 11.52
